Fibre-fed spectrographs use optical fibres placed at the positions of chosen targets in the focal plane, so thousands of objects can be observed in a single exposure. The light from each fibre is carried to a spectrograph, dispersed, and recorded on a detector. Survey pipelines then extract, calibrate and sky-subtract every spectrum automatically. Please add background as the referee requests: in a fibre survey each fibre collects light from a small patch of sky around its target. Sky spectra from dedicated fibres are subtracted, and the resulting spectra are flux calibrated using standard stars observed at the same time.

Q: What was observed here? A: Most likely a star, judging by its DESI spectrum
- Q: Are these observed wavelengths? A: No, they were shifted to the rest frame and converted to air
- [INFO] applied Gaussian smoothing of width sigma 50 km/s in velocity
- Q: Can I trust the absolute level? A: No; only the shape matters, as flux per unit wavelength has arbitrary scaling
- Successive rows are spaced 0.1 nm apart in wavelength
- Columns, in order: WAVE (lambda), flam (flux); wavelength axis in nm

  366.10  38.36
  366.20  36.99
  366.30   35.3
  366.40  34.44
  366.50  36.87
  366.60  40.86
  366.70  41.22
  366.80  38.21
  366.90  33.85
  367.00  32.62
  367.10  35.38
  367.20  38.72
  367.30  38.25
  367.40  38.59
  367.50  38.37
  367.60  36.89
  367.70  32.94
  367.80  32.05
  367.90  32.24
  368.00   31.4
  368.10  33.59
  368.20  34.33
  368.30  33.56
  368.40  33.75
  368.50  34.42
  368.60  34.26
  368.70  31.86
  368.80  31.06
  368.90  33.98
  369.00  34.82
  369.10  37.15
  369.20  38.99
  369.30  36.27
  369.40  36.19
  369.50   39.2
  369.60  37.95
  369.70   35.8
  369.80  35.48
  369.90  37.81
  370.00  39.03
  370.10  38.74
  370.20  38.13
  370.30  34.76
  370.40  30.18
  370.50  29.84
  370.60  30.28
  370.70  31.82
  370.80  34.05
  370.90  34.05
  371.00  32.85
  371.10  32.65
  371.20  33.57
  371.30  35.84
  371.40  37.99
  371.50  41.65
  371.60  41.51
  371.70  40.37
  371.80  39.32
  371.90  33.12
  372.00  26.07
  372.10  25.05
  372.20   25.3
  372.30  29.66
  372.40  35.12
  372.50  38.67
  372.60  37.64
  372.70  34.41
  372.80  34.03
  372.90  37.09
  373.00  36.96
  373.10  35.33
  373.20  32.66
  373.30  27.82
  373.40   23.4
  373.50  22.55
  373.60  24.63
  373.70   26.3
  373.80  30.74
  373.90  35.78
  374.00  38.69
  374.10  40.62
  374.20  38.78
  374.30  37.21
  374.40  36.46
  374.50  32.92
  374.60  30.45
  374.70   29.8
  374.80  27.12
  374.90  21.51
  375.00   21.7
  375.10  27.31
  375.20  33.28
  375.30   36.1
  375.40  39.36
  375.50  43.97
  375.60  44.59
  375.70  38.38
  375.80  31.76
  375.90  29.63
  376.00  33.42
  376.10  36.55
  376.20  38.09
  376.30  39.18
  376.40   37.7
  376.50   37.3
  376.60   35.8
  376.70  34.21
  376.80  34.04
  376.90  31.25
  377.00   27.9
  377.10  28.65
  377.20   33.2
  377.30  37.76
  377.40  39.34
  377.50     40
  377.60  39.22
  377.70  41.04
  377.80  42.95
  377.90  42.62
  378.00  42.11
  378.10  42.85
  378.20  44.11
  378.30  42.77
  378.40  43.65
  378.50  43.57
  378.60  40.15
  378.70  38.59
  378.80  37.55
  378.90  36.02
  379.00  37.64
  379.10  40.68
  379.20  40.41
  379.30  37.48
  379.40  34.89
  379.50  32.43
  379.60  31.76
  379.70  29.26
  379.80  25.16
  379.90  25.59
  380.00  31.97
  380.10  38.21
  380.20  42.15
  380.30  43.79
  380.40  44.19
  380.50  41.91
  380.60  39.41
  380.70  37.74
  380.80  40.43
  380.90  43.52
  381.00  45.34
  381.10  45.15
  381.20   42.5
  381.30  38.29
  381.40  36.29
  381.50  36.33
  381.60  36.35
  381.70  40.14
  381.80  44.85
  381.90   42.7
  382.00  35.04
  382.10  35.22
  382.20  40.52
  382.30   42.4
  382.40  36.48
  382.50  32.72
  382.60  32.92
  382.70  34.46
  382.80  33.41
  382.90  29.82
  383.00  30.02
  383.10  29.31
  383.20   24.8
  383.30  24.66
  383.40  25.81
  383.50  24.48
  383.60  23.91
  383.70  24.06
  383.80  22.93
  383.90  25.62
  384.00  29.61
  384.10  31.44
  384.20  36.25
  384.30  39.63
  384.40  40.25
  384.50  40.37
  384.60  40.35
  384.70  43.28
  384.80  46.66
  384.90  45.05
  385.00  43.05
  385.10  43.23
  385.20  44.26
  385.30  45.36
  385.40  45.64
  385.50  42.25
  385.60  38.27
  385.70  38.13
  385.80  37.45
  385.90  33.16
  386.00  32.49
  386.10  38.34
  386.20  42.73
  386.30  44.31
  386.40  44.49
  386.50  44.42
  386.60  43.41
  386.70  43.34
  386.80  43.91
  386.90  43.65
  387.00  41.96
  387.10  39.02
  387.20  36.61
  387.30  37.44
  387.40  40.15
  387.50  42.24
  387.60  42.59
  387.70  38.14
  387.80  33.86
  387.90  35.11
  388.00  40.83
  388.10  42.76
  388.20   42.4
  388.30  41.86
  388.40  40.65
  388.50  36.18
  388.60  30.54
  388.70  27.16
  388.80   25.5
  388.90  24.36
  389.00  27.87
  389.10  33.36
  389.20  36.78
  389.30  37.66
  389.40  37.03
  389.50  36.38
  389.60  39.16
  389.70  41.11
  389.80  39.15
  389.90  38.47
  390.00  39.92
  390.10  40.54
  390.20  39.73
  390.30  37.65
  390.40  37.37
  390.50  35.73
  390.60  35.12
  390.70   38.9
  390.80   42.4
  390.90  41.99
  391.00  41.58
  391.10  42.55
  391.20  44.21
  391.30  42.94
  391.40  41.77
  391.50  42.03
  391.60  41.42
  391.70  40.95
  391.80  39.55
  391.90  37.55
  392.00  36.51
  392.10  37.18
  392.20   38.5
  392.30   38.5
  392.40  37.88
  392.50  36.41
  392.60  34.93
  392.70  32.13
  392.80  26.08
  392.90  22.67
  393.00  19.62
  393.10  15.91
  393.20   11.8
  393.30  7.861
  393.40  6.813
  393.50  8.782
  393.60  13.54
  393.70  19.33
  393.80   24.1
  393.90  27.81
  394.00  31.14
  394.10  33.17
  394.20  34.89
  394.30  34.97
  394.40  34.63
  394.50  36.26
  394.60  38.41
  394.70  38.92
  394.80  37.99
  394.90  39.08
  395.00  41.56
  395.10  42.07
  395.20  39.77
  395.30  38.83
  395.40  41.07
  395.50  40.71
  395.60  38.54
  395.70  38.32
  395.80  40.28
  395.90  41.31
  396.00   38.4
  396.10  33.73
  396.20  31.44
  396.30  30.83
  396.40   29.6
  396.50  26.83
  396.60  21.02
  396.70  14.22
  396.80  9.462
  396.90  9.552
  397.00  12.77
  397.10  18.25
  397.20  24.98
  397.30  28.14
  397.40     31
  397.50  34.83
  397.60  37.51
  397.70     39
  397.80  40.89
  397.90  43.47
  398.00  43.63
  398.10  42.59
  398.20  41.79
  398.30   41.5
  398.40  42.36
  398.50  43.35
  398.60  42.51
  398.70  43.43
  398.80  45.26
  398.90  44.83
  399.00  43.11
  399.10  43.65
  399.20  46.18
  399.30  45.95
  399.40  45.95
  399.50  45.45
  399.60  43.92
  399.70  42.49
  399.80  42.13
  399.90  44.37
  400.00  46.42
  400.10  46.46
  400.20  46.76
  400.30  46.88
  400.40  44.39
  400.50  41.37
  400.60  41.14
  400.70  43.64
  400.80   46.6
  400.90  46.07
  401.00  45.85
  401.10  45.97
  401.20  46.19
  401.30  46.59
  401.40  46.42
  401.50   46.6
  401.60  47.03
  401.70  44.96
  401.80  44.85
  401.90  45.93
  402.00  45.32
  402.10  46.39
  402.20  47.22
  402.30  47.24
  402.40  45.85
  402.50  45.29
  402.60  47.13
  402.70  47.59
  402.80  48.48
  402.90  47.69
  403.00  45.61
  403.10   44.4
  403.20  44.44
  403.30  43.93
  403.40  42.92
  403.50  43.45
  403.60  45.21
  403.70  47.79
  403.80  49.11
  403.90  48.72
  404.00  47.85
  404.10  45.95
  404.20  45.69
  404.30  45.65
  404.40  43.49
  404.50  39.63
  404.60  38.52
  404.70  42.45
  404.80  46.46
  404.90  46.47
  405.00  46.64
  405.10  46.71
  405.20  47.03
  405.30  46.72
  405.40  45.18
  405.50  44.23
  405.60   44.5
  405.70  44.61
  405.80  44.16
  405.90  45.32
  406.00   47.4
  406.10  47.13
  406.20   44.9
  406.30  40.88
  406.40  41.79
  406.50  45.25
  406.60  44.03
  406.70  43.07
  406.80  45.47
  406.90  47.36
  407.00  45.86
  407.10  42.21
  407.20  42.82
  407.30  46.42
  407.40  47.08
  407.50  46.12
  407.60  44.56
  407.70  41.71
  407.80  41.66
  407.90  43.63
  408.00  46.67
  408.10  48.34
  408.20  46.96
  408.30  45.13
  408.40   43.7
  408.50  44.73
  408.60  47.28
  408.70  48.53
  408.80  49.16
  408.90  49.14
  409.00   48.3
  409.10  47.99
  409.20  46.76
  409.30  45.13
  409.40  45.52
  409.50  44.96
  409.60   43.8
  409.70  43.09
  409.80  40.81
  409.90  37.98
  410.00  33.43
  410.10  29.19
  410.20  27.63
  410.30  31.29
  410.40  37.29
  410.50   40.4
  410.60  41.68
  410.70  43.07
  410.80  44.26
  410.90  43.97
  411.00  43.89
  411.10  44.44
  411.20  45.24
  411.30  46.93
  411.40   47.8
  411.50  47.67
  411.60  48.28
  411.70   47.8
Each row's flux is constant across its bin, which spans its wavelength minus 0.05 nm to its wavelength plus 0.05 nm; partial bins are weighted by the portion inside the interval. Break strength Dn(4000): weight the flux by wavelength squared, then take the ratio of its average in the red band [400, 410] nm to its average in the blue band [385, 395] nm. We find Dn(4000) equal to 1.36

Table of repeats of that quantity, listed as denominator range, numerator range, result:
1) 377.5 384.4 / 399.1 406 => 1.40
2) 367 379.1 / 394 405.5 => 1.34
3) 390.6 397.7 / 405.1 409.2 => 1.52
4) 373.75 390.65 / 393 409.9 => 1.22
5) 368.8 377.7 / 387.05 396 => 1.13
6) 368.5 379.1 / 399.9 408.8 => 1.51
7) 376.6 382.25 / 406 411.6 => 1.33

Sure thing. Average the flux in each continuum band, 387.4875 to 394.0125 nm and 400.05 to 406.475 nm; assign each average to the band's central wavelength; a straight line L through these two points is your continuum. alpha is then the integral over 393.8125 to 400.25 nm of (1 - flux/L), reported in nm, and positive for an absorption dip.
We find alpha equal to 0.48 nm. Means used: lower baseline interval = 33.9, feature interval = 36.8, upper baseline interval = 45.4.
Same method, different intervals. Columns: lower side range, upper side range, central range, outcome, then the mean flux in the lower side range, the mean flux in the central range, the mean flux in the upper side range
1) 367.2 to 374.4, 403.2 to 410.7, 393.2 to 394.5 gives 0.56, 34.3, 23.2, 44.1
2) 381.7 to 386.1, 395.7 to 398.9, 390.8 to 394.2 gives 0.31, 35.7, 31.1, 33.3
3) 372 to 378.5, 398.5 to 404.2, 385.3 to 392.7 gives 0.29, 34.7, 38.7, 45.5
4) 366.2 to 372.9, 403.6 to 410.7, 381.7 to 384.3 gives 0.42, 35.1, 32.1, 44.1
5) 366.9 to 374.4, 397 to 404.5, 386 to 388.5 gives -0.09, 34.4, 40.7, 43.5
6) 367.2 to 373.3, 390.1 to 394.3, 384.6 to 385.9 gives -0.36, 34.8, 42.3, 32.3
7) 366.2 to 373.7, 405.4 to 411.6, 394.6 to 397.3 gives 0.61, 34.5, 31.6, 43.9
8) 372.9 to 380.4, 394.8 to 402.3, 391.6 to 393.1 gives 0.18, 35.3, 33.8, 39.5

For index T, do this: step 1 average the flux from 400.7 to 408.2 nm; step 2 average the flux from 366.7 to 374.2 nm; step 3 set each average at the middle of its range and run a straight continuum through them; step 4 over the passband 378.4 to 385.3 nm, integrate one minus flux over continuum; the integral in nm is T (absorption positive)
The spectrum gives 0.28 nm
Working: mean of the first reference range 34.4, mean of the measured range 36.5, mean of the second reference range 45.4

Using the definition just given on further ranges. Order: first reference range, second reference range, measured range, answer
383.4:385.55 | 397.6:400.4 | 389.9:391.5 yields -0.016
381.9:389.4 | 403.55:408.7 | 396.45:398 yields 0.553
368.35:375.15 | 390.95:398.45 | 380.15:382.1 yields -0.446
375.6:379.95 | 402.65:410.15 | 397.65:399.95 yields -0.037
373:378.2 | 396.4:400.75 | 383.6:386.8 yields -0.270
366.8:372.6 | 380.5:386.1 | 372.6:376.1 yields 0.251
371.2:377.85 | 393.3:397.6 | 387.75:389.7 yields -0.262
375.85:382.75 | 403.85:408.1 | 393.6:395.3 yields 0.313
